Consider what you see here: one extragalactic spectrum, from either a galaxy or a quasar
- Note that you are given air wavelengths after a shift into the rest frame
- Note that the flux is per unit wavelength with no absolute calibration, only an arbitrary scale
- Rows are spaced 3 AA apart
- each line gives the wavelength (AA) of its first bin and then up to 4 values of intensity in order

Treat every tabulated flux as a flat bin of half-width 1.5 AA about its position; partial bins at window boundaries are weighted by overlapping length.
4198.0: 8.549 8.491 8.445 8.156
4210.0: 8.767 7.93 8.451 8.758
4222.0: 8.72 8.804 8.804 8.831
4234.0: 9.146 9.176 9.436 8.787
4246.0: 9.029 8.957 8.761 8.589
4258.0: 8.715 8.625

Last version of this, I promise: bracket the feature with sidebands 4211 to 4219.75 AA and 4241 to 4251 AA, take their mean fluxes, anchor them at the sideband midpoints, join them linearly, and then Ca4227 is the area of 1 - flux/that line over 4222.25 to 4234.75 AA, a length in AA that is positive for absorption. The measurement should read -0.4 AA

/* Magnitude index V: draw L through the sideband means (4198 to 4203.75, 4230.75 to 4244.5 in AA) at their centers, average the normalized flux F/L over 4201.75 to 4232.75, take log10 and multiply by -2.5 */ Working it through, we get 0.024 mag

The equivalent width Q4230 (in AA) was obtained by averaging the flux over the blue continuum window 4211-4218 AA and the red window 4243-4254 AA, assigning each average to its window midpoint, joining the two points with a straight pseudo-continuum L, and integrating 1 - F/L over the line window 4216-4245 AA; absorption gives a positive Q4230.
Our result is -1.21 AA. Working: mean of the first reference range 8.27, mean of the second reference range 8.88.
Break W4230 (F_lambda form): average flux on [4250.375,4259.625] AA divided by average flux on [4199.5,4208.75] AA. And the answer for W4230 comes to 1.0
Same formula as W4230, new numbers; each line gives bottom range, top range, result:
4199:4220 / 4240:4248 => 1.07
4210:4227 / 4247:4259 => 1.02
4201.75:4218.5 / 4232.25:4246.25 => 1.09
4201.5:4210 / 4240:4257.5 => 1.06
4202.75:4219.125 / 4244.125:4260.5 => 1.05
